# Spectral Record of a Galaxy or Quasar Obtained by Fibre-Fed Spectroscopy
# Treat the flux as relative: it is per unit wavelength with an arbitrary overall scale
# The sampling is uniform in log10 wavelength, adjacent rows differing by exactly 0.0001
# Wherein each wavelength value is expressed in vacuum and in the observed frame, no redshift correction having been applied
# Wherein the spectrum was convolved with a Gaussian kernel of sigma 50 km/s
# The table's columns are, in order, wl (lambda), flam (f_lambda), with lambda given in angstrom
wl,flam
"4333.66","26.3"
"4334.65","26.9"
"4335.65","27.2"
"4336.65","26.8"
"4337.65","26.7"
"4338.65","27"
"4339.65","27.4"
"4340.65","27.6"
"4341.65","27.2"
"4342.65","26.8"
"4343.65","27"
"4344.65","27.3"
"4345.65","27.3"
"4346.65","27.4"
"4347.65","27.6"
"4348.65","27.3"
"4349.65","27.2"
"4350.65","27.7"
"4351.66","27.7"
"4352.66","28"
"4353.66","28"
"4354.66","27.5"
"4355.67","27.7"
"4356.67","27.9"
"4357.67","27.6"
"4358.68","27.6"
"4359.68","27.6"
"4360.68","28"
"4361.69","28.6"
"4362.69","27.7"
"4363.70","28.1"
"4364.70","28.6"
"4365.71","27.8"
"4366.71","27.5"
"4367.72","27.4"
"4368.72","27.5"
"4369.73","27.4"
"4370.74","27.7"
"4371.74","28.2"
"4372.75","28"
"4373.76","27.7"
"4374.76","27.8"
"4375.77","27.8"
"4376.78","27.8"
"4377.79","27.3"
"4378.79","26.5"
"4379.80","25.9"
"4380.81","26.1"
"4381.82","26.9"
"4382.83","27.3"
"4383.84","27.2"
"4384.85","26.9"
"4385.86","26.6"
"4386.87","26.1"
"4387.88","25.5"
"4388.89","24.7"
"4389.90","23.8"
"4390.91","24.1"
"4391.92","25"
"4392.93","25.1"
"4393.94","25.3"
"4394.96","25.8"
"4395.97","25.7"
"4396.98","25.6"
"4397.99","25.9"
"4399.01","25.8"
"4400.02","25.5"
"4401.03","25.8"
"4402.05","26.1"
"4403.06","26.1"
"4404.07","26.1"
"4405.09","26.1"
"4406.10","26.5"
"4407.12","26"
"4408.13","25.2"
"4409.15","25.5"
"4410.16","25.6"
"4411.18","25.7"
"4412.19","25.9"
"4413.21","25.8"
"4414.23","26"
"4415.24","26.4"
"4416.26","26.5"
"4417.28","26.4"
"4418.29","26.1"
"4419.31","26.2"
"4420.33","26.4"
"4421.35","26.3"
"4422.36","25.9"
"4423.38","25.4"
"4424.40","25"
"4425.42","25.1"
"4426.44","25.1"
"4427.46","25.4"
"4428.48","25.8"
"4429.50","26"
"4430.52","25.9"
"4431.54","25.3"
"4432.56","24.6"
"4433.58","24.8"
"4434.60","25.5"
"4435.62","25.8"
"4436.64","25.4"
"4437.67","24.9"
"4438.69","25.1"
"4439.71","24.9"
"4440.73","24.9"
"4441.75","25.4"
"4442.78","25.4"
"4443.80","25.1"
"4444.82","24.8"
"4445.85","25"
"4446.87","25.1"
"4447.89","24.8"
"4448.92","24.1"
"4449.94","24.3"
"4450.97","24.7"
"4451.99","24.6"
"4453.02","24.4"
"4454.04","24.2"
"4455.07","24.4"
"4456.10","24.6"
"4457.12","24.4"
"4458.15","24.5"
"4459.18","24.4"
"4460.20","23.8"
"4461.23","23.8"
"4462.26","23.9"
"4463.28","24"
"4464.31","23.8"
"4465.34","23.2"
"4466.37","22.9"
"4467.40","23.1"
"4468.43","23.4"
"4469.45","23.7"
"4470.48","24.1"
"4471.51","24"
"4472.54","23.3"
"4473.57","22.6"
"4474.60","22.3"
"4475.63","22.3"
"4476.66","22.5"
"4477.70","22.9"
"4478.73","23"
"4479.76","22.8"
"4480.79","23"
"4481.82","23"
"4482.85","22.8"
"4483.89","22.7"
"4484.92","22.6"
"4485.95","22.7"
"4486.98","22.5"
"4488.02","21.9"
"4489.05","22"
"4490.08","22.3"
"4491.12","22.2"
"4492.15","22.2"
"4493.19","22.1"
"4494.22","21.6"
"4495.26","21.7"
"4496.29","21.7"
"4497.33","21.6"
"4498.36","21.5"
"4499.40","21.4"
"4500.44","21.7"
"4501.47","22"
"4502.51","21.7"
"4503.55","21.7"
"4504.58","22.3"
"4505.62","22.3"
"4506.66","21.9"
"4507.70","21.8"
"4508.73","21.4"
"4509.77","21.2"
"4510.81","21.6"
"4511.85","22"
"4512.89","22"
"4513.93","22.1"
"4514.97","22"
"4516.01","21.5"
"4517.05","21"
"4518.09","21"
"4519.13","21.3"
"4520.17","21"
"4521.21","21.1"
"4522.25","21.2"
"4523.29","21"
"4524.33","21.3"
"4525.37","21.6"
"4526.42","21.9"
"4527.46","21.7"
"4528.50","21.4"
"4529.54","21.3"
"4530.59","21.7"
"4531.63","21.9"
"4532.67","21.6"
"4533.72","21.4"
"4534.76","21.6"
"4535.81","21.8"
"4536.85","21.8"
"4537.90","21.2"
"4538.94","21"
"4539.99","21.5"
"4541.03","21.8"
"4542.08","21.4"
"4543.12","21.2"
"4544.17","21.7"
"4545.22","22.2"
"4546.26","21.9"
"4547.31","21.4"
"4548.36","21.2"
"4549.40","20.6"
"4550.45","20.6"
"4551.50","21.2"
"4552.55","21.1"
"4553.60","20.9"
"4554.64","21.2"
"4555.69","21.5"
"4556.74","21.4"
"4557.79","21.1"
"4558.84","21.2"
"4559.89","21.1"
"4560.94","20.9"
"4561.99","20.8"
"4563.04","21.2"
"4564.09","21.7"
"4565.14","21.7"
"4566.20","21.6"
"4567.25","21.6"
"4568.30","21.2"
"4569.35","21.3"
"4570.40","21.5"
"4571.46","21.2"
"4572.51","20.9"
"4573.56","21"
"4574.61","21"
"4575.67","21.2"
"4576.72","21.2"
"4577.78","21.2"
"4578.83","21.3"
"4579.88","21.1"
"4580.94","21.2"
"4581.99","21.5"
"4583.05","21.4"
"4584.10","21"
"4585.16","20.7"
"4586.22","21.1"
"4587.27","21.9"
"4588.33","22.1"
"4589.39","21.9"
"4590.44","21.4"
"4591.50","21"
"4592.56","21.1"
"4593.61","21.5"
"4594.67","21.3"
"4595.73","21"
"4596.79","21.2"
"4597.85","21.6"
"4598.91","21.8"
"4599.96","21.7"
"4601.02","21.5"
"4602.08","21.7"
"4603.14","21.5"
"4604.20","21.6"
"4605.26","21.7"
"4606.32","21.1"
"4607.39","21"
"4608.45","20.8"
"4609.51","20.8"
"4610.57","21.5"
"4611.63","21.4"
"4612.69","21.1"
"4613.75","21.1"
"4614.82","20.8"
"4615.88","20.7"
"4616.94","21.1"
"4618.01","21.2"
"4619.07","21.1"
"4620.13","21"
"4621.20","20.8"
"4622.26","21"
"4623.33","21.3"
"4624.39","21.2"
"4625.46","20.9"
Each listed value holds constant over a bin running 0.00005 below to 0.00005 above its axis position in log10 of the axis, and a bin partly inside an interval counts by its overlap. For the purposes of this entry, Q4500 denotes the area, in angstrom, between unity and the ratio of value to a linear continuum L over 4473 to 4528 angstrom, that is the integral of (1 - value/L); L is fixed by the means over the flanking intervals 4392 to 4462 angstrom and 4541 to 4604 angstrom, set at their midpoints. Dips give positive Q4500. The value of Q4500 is 3.22 angstrom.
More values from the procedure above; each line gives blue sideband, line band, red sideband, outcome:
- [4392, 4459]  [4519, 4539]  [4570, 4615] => 1.2 angstrom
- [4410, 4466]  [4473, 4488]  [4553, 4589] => 0.8 angstrom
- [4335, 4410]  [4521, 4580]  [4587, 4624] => 3.3 angstrom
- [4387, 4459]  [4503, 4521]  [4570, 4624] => 1.2 angstrom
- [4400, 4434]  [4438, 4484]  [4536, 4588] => 0.9 angstrom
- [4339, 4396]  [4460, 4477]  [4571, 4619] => 0.8 angstrom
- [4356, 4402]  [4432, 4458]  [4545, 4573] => -0.1 angstrom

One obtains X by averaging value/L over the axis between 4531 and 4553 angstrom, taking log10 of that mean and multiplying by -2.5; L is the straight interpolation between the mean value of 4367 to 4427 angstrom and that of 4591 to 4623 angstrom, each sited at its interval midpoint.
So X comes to 0.07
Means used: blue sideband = 26.2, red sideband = 21.2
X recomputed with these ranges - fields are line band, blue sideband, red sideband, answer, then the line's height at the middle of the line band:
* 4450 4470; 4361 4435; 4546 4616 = 0.026 mag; 24.6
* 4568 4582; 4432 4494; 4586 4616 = 0.031 mag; 21.8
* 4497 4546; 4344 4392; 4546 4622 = 0.067 mag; 23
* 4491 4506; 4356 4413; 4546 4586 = 0.066 mag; 23.2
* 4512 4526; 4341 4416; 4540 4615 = 0.073 mag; 22.9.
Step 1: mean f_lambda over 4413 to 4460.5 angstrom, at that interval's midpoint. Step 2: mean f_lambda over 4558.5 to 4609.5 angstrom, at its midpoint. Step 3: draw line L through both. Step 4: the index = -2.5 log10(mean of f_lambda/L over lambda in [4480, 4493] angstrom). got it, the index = 0.066 mag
